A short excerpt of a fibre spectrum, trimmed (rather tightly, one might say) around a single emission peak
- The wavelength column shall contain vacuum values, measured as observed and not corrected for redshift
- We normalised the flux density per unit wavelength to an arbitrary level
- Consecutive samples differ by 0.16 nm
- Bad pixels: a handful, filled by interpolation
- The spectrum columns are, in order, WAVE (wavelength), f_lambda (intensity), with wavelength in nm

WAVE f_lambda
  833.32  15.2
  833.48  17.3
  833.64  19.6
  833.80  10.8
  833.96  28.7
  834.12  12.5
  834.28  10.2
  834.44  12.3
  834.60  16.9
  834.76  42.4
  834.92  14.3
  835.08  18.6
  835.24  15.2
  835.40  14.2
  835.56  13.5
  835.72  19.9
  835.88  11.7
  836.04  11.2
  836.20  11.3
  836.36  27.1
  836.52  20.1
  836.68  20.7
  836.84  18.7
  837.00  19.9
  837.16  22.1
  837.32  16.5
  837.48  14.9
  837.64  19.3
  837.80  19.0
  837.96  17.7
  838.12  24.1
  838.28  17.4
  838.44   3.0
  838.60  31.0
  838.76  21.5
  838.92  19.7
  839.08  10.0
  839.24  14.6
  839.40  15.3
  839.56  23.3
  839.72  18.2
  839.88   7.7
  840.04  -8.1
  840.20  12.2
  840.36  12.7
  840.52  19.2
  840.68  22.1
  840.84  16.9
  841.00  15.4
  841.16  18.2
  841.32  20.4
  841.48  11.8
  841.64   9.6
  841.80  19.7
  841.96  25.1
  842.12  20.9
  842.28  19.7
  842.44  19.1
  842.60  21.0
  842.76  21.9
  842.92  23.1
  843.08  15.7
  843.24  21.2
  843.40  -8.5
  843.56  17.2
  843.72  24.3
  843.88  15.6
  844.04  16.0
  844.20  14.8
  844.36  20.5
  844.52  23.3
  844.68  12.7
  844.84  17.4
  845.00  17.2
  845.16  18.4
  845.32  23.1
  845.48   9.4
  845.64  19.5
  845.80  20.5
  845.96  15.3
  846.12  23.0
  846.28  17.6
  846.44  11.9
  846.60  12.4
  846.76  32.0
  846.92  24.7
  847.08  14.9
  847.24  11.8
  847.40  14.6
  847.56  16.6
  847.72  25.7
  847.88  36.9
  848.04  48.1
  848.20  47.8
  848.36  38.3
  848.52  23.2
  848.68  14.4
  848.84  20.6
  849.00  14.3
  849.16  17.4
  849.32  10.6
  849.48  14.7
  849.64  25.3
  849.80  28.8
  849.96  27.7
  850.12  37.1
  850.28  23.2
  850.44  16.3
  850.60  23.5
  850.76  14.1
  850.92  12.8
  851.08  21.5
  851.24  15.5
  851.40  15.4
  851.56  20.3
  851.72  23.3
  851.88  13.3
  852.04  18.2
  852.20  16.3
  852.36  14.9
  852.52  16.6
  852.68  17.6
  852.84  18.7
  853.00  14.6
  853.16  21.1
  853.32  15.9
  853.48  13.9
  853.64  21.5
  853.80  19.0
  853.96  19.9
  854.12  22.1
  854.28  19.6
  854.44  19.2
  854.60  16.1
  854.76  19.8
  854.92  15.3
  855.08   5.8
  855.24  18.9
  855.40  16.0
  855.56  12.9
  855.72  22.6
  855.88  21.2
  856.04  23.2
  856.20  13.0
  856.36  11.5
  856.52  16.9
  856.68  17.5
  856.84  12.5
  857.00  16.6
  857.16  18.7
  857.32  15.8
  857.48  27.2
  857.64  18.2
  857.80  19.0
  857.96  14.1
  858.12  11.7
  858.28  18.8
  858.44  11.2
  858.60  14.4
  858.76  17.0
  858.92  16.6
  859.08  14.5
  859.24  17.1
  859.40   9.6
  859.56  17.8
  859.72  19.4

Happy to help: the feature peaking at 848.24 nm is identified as [S II] 6716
